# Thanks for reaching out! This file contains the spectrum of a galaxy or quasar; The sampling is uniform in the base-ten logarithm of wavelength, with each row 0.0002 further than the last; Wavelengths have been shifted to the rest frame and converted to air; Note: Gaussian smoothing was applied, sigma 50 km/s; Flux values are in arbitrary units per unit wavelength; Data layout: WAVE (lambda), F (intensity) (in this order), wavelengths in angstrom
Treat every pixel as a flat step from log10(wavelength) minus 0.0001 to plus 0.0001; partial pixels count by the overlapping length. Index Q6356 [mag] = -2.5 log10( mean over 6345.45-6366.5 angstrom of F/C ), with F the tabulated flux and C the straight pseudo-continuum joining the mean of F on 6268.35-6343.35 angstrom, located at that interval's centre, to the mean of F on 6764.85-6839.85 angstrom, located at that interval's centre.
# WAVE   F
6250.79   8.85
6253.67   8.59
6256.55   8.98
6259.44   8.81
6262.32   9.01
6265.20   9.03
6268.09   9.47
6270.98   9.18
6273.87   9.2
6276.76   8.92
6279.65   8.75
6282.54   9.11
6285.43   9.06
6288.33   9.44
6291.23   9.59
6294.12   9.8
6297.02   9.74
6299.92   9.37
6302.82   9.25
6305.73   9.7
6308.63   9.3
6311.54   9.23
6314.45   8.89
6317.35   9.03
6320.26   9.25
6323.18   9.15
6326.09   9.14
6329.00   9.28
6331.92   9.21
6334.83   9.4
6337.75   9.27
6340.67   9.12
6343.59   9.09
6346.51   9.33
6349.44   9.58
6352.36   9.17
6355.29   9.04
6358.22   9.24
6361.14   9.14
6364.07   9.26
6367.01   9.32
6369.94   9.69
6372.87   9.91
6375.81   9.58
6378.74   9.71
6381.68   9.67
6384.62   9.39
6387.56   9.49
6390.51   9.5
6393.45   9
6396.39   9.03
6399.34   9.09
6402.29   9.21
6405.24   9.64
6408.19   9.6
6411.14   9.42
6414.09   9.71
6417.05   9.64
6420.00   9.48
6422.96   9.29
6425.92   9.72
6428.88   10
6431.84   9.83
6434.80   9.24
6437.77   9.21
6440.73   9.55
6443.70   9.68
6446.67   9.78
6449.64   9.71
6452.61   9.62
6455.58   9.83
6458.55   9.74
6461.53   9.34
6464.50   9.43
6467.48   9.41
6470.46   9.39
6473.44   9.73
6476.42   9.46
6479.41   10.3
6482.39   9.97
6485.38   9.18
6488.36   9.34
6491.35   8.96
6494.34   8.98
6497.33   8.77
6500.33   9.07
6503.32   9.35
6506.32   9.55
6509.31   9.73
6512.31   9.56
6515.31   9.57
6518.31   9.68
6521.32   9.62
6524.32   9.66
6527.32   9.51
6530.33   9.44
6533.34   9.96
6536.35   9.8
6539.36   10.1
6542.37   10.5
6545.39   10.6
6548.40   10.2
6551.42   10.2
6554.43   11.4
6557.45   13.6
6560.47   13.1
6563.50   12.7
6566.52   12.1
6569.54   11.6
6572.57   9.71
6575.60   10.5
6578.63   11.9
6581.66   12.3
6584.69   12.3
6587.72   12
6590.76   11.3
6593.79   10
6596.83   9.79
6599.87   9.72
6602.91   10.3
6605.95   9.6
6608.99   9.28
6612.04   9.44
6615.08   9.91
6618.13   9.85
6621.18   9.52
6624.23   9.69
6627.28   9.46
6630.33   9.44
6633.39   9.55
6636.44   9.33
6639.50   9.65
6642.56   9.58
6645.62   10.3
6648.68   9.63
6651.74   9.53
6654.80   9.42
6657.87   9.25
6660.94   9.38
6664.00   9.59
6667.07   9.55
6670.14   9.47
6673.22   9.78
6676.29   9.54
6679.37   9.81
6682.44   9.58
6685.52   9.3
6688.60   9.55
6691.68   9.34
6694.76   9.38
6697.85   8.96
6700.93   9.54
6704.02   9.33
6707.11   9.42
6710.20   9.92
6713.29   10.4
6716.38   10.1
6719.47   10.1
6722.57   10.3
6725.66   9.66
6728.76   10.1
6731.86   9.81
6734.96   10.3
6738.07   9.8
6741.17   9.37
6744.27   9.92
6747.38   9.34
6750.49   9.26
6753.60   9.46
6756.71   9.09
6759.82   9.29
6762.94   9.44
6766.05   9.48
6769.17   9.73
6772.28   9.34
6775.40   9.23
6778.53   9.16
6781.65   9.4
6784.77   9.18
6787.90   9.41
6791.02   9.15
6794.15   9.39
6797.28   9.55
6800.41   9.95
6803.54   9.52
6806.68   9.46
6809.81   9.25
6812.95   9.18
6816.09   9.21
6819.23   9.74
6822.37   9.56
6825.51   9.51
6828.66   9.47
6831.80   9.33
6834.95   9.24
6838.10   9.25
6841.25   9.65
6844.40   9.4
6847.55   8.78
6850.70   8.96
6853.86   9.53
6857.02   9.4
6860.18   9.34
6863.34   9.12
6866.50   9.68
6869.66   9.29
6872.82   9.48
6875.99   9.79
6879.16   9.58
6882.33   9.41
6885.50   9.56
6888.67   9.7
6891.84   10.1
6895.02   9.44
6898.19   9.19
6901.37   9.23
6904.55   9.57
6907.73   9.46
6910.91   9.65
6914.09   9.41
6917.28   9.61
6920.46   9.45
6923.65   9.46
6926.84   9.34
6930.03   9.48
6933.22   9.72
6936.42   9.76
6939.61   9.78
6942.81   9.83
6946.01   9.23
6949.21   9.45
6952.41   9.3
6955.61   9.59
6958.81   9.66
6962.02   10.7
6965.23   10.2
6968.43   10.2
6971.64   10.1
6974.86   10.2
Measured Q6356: 0.00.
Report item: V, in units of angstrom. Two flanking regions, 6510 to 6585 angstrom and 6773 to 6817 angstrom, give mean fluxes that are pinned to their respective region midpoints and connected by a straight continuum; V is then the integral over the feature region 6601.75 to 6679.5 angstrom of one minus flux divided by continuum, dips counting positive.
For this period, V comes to 4.7 angstrom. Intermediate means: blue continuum 10.8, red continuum 9.36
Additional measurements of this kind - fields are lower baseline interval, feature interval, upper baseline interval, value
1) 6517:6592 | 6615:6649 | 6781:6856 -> 2.7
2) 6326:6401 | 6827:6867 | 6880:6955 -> 0.8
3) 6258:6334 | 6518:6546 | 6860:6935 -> -1.6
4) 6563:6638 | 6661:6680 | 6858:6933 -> 1.1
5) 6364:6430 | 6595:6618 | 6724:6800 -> -0.6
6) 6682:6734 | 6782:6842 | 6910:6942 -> 1.4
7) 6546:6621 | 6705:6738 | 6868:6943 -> 1.1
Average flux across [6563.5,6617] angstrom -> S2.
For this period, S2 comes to 10.7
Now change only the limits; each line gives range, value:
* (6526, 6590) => 11.1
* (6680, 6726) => 9.66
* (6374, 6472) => 9.51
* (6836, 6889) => 9.4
